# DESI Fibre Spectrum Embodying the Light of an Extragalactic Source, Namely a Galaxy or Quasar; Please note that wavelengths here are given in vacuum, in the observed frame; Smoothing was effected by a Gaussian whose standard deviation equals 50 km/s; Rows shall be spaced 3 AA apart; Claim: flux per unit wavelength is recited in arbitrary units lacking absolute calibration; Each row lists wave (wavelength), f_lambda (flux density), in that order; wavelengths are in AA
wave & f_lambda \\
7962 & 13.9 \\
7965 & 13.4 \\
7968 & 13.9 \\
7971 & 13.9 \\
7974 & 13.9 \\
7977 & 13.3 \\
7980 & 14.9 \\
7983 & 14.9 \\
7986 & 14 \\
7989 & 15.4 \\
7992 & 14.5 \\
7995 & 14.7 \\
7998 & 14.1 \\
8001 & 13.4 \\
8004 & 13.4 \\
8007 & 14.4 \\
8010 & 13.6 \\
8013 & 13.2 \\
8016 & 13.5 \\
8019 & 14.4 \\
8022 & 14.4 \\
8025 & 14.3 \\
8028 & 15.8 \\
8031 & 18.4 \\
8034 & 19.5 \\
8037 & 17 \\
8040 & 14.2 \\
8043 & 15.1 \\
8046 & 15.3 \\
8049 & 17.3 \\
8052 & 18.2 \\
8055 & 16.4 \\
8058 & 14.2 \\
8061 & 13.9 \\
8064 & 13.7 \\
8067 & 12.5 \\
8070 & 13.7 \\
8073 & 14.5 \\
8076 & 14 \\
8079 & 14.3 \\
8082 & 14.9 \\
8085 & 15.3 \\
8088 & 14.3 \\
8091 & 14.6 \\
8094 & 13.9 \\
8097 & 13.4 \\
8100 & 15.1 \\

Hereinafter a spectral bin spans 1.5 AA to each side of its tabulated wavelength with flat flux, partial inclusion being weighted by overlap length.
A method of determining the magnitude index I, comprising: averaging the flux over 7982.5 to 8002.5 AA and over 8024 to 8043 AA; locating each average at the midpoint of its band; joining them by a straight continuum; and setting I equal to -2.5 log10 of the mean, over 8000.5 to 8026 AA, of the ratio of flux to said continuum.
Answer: 0.12 mag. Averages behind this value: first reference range 14.4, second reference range 16.5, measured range 13.9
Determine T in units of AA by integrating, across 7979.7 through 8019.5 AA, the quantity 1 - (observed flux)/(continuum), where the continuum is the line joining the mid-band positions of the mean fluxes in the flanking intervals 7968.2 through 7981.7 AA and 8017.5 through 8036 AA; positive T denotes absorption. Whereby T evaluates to 2.3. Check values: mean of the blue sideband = 14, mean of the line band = 14.1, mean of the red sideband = 16.2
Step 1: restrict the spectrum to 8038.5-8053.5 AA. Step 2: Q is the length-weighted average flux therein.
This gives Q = 16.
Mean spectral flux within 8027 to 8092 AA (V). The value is 15.3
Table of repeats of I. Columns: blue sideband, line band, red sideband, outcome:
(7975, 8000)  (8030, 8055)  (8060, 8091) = -0.18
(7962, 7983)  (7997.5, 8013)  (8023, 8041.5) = 0.12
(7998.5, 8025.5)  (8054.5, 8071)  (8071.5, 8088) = 0.03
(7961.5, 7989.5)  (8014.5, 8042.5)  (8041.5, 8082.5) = -0.08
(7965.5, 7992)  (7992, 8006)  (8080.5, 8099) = 0.02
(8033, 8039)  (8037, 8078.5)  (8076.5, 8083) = 0.09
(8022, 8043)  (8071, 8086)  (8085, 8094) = 0.02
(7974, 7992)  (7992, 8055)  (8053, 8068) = -0.06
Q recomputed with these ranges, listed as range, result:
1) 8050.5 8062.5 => 15.7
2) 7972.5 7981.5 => 14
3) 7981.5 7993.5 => 14.7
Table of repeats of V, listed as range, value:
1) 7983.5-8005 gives 14.3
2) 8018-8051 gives 16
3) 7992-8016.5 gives 13.8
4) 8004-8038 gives 15.2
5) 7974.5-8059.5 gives 15.1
